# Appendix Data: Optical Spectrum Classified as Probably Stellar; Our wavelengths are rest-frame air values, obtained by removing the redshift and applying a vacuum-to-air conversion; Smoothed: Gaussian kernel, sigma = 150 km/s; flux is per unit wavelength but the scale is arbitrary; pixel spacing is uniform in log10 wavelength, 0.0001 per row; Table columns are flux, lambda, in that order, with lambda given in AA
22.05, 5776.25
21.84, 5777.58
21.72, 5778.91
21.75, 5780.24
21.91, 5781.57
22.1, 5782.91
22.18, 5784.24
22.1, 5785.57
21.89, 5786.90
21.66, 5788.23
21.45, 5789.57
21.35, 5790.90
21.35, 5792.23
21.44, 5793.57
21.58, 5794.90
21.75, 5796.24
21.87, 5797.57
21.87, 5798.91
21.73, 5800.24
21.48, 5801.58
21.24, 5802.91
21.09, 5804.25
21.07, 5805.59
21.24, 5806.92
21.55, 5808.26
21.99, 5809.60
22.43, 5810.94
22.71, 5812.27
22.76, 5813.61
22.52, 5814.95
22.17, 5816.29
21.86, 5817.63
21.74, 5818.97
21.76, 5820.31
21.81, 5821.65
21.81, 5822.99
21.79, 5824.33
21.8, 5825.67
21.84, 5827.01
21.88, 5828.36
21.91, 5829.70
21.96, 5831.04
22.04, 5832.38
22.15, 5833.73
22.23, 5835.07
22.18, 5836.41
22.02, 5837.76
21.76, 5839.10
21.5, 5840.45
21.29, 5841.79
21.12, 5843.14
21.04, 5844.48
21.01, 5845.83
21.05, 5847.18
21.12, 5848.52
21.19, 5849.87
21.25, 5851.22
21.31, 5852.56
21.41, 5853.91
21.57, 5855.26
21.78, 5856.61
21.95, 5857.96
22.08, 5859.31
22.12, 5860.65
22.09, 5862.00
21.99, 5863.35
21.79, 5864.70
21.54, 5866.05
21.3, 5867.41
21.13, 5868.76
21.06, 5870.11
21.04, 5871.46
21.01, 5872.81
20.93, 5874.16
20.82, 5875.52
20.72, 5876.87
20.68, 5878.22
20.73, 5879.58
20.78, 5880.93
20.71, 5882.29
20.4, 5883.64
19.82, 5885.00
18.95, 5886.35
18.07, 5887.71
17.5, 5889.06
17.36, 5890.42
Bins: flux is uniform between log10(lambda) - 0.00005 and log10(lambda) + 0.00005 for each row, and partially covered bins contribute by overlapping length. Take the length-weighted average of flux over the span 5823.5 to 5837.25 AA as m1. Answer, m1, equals 22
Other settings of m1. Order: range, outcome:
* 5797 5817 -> 21.8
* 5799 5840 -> 21.9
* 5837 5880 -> 21.4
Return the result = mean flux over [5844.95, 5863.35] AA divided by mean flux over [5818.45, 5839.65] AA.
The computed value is 0.98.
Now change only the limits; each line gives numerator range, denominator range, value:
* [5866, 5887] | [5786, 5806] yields 0.96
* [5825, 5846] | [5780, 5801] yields 1.00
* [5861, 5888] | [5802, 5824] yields 0.95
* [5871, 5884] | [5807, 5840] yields 0.94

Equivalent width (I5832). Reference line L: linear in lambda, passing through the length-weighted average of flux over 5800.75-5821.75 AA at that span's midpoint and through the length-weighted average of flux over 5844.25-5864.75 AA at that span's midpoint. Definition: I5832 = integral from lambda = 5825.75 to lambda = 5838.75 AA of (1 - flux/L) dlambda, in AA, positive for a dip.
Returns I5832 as -0.2 AA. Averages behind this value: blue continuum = 21.8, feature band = 22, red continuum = 21.6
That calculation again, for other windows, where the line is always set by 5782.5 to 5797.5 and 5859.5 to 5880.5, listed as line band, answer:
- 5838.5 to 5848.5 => 0.1 AA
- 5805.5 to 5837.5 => -0.6 AA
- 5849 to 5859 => -0.1 AA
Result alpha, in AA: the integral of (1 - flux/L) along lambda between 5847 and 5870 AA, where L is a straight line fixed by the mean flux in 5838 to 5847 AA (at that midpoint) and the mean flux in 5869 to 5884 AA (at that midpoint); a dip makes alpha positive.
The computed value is -0.5 AA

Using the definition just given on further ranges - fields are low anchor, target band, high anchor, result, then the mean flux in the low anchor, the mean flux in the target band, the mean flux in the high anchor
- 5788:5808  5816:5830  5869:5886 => -0.4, 21.5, 21.8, 20.7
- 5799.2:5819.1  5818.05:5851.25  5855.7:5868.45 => 0.3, 21.8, 21.7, 21.8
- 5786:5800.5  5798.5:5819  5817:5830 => -0.1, 21.6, 21.8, 21.8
